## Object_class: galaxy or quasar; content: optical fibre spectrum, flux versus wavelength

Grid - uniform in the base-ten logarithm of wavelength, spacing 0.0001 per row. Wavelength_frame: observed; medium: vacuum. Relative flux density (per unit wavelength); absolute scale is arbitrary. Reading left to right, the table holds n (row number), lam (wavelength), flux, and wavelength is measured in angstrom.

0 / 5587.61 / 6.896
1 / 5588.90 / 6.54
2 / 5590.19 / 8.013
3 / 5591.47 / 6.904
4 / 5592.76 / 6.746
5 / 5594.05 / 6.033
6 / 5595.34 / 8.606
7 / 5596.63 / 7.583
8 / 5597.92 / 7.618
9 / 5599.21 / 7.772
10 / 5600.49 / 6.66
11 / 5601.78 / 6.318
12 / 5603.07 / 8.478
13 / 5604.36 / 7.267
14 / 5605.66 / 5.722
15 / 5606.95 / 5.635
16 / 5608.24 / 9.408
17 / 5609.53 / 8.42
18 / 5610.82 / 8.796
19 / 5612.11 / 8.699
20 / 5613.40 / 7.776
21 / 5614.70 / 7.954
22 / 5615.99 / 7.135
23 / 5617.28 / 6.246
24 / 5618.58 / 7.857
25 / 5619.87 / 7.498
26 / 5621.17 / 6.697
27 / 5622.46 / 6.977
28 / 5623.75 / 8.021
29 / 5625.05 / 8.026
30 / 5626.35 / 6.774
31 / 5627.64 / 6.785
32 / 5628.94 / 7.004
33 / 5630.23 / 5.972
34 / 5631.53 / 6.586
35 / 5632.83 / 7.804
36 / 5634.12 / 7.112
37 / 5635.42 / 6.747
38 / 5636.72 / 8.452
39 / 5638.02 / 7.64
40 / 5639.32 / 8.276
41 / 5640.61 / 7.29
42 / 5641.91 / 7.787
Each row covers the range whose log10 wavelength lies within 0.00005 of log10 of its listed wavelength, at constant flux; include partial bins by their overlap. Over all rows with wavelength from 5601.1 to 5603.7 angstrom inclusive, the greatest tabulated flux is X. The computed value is 8.478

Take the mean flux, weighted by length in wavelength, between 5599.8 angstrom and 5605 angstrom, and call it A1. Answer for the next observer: 7.2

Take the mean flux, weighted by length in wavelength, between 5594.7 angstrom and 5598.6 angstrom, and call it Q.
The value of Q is 7.93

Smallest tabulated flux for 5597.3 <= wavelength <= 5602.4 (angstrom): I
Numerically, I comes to 6.318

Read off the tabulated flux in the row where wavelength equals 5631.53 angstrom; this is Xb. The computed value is 6.586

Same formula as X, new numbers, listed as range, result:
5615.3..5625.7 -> 8.026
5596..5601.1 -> 7.772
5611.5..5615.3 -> 8.699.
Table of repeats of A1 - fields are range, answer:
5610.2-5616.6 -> 8.07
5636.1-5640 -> 8.12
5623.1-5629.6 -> 7.32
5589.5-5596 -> 7.25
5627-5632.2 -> 6.59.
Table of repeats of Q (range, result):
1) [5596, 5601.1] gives 7.42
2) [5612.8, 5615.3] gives 7.84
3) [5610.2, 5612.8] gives 8.74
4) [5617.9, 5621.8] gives 7.33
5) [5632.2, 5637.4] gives 7.53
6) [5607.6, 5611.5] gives 8.88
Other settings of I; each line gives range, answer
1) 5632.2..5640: 6.747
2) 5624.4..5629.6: 6.774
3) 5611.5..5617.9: 6.246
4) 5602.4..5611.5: 5.635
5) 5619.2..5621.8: 6.697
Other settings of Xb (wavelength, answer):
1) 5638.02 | 7.64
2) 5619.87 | 7.498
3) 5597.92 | 7.618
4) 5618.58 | 7.857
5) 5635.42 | 6.747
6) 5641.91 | 7.787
